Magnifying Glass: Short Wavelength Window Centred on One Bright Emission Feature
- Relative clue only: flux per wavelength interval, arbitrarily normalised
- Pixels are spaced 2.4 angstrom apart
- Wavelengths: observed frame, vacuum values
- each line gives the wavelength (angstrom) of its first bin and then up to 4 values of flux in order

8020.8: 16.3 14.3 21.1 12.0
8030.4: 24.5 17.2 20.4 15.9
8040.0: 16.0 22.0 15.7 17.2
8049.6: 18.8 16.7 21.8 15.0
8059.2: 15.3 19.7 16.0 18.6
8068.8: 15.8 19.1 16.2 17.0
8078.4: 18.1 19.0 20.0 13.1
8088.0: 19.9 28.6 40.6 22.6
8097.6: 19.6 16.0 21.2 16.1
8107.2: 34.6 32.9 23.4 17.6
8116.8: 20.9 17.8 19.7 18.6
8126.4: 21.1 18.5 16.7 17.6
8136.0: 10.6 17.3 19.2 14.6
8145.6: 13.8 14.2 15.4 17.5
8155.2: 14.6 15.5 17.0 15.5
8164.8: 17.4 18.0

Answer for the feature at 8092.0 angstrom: [S II] 6716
